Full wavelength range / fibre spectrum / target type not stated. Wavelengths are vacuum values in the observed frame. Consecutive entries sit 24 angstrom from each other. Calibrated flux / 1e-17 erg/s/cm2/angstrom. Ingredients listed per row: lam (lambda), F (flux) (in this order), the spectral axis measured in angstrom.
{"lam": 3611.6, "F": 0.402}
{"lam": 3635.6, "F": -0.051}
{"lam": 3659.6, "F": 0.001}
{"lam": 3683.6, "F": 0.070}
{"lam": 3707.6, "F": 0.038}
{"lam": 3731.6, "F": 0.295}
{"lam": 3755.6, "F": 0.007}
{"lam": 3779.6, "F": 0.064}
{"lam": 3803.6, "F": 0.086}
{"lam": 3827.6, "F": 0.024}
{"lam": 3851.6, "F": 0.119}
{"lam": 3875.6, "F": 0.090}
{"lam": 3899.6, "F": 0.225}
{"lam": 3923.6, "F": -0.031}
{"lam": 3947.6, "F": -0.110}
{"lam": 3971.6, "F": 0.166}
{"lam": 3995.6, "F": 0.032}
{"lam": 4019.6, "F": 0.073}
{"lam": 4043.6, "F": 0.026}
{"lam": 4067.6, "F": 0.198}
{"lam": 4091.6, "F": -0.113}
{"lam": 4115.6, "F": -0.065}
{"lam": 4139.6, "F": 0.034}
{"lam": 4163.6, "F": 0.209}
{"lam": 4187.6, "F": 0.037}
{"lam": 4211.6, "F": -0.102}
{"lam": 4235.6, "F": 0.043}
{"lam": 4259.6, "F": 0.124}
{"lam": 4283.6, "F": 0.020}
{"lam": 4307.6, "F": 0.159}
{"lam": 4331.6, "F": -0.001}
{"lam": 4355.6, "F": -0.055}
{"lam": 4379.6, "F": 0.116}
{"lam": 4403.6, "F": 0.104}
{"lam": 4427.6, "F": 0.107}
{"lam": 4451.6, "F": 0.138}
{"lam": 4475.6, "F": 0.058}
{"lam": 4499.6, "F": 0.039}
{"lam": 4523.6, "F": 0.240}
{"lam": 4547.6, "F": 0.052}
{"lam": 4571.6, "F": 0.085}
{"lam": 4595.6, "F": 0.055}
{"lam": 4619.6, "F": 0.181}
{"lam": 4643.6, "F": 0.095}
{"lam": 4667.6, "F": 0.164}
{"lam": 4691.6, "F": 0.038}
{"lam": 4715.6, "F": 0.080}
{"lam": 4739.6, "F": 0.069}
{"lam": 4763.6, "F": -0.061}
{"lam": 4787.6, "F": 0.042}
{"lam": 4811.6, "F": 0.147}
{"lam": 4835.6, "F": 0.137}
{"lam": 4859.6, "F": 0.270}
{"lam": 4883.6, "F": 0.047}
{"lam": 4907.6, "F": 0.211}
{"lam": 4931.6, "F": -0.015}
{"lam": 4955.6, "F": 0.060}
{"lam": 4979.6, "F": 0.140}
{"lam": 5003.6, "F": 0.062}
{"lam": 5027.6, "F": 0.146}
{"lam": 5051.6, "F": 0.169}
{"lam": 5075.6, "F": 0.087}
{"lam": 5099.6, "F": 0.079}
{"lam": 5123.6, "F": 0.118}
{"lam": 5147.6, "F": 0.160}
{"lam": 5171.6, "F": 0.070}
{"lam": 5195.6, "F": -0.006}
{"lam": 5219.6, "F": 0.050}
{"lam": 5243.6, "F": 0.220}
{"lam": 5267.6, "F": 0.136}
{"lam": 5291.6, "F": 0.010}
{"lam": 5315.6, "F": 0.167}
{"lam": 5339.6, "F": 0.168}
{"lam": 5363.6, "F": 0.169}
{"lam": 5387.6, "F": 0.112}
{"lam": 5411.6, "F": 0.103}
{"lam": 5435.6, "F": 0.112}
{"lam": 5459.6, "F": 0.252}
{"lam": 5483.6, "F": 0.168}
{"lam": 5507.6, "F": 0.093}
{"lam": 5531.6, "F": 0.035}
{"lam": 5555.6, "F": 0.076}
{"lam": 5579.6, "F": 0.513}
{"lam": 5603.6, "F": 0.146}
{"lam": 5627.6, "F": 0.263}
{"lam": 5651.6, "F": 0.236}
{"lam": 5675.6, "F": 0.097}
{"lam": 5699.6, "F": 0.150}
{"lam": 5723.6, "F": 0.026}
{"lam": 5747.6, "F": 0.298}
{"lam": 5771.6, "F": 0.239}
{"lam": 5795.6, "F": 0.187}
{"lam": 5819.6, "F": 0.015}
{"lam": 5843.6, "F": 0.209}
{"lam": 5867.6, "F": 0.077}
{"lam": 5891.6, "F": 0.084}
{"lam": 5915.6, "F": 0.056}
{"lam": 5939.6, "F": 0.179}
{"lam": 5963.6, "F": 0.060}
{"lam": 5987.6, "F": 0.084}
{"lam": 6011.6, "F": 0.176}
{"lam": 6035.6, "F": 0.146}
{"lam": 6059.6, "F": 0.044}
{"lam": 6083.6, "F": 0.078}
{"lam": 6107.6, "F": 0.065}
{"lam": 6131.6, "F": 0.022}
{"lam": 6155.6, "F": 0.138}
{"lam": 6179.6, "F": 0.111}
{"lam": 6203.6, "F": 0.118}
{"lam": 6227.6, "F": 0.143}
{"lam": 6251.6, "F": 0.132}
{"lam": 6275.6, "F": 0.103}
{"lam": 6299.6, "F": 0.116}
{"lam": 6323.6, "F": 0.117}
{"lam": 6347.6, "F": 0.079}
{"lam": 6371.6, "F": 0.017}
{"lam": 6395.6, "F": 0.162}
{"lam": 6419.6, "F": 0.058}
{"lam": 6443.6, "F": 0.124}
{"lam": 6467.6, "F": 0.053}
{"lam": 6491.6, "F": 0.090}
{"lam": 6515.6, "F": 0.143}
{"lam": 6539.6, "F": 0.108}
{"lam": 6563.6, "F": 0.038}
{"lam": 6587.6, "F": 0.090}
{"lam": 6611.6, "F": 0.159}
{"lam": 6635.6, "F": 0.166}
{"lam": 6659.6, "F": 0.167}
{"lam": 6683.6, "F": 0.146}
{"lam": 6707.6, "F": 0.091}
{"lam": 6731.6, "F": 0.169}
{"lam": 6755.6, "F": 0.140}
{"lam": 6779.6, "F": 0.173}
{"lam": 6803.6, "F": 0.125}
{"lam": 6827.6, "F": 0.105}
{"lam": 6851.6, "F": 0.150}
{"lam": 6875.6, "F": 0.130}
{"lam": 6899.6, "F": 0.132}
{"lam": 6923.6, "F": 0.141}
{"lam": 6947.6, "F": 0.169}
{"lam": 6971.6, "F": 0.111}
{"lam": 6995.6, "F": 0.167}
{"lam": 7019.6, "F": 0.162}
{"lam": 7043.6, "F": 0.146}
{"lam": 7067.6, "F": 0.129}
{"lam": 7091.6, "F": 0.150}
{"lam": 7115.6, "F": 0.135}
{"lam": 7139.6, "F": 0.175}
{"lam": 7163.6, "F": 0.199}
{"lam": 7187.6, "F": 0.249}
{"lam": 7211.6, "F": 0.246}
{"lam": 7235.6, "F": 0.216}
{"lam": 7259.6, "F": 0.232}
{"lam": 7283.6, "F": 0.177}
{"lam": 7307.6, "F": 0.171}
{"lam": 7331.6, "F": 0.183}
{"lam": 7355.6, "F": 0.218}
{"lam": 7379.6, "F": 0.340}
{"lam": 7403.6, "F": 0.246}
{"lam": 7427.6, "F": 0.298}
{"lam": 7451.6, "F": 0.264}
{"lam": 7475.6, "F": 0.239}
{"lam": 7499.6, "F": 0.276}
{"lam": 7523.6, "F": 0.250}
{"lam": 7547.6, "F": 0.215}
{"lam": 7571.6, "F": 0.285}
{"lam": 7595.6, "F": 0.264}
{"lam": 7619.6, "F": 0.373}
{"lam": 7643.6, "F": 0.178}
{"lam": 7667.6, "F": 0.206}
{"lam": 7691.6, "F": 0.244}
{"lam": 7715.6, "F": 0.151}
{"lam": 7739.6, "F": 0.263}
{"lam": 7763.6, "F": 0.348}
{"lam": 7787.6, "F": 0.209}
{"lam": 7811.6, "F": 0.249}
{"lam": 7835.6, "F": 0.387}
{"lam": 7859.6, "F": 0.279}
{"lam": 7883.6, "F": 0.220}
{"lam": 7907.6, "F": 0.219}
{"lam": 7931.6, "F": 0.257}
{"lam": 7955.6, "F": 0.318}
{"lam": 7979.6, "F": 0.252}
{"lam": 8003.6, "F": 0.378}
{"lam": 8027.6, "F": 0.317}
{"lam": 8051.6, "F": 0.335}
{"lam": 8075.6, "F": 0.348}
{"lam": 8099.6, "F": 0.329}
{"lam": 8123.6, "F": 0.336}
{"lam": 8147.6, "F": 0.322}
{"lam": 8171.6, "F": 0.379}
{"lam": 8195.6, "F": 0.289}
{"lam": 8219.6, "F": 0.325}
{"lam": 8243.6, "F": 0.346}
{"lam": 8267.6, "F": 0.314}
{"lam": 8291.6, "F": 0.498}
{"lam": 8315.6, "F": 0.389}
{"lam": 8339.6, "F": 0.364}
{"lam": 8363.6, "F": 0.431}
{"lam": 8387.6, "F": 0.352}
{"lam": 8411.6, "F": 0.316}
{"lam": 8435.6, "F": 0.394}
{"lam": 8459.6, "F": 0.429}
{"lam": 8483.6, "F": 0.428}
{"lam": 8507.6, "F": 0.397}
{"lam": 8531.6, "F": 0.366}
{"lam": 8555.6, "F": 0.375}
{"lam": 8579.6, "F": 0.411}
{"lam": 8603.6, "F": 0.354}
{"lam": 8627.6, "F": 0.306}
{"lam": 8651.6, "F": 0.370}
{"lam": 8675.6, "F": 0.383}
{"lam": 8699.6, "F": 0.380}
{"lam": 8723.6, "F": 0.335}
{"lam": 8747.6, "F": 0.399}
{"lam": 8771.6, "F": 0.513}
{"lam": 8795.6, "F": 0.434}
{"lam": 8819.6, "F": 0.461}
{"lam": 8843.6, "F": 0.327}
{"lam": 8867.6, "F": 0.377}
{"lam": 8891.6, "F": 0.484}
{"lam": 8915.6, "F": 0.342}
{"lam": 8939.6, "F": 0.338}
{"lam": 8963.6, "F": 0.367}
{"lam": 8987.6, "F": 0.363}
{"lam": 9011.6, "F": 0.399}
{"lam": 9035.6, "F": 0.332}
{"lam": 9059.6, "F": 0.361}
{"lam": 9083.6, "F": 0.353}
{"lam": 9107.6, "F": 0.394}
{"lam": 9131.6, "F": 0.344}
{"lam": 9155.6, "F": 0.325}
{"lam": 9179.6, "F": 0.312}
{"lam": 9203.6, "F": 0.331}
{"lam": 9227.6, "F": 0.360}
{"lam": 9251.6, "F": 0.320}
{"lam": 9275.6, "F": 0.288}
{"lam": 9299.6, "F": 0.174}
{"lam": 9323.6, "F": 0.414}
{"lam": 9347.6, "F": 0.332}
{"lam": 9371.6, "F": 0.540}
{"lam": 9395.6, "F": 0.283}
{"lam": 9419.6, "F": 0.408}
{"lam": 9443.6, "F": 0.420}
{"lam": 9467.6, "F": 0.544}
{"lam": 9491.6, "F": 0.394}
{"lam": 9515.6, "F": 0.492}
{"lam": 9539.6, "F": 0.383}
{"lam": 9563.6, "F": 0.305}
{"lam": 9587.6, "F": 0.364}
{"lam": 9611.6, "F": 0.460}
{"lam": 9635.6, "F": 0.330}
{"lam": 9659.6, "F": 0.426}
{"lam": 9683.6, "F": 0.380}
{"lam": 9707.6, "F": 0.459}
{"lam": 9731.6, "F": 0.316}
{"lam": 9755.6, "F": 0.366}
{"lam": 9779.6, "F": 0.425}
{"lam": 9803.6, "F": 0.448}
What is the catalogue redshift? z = 0.79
